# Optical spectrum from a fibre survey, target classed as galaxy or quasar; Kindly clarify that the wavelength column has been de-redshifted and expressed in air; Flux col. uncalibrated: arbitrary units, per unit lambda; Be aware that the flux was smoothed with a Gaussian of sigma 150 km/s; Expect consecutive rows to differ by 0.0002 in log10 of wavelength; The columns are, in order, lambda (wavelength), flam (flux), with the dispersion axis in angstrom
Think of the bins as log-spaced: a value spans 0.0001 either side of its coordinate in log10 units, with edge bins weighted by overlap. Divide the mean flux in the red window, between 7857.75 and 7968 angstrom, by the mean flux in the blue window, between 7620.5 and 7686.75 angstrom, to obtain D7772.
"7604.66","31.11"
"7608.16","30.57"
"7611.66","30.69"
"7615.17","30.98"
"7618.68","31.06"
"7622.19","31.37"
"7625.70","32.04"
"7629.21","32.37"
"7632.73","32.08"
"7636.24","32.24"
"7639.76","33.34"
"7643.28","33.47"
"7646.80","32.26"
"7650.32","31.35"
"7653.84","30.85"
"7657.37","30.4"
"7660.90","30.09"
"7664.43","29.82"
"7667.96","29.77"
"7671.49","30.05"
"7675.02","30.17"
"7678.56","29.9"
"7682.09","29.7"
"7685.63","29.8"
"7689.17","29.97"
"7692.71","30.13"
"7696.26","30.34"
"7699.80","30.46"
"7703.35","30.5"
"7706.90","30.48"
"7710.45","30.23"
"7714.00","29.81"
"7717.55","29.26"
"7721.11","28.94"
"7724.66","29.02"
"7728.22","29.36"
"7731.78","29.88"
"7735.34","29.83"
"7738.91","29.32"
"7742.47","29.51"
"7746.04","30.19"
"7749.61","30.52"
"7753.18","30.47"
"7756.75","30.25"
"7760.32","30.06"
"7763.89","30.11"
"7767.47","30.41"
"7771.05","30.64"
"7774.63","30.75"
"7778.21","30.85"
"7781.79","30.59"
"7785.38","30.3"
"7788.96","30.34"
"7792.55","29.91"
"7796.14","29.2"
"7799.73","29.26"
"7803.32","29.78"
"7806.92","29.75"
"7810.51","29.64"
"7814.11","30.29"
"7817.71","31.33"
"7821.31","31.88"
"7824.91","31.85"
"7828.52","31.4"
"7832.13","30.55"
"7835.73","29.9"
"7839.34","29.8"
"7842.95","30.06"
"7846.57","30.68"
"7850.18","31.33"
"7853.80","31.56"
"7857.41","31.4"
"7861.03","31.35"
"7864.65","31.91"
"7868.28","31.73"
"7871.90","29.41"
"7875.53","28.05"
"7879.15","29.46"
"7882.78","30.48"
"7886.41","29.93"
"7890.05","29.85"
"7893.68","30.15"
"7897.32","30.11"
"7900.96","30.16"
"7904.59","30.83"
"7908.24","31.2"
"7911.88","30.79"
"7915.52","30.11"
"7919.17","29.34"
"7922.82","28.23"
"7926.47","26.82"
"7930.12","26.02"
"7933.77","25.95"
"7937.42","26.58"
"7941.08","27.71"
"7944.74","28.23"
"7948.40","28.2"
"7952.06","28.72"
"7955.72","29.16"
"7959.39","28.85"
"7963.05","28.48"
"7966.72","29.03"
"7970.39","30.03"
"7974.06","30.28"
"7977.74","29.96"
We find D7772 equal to 0.94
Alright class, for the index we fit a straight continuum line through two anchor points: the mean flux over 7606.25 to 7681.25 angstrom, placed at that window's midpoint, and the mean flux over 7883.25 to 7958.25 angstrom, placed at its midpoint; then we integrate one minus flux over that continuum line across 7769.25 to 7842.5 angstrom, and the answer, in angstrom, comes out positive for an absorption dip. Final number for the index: -1.32 angstrom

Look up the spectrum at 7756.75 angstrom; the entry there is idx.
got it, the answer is 30.25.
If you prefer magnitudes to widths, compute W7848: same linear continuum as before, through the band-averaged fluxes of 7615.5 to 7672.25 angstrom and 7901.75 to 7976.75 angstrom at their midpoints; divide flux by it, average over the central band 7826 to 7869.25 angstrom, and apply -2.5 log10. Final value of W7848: -0.050 mag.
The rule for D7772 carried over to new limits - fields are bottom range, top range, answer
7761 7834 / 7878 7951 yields 0.95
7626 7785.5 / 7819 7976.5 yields 0.98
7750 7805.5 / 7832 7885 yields 1.01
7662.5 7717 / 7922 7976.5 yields 0.94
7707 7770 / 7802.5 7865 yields 1.03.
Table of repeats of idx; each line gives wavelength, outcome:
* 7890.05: 29.85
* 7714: 29.81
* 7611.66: 30.69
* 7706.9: 30.48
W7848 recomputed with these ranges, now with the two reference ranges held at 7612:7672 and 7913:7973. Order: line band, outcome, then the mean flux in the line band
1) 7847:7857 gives -0.077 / 31.4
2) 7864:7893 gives -0.040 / 30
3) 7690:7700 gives 0.021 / 30.3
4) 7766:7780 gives -0.023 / 30.7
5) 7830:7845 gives -0.027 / 30.1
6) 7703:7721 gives 0.027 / 29.9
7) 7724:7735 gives 0.035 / 29.5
